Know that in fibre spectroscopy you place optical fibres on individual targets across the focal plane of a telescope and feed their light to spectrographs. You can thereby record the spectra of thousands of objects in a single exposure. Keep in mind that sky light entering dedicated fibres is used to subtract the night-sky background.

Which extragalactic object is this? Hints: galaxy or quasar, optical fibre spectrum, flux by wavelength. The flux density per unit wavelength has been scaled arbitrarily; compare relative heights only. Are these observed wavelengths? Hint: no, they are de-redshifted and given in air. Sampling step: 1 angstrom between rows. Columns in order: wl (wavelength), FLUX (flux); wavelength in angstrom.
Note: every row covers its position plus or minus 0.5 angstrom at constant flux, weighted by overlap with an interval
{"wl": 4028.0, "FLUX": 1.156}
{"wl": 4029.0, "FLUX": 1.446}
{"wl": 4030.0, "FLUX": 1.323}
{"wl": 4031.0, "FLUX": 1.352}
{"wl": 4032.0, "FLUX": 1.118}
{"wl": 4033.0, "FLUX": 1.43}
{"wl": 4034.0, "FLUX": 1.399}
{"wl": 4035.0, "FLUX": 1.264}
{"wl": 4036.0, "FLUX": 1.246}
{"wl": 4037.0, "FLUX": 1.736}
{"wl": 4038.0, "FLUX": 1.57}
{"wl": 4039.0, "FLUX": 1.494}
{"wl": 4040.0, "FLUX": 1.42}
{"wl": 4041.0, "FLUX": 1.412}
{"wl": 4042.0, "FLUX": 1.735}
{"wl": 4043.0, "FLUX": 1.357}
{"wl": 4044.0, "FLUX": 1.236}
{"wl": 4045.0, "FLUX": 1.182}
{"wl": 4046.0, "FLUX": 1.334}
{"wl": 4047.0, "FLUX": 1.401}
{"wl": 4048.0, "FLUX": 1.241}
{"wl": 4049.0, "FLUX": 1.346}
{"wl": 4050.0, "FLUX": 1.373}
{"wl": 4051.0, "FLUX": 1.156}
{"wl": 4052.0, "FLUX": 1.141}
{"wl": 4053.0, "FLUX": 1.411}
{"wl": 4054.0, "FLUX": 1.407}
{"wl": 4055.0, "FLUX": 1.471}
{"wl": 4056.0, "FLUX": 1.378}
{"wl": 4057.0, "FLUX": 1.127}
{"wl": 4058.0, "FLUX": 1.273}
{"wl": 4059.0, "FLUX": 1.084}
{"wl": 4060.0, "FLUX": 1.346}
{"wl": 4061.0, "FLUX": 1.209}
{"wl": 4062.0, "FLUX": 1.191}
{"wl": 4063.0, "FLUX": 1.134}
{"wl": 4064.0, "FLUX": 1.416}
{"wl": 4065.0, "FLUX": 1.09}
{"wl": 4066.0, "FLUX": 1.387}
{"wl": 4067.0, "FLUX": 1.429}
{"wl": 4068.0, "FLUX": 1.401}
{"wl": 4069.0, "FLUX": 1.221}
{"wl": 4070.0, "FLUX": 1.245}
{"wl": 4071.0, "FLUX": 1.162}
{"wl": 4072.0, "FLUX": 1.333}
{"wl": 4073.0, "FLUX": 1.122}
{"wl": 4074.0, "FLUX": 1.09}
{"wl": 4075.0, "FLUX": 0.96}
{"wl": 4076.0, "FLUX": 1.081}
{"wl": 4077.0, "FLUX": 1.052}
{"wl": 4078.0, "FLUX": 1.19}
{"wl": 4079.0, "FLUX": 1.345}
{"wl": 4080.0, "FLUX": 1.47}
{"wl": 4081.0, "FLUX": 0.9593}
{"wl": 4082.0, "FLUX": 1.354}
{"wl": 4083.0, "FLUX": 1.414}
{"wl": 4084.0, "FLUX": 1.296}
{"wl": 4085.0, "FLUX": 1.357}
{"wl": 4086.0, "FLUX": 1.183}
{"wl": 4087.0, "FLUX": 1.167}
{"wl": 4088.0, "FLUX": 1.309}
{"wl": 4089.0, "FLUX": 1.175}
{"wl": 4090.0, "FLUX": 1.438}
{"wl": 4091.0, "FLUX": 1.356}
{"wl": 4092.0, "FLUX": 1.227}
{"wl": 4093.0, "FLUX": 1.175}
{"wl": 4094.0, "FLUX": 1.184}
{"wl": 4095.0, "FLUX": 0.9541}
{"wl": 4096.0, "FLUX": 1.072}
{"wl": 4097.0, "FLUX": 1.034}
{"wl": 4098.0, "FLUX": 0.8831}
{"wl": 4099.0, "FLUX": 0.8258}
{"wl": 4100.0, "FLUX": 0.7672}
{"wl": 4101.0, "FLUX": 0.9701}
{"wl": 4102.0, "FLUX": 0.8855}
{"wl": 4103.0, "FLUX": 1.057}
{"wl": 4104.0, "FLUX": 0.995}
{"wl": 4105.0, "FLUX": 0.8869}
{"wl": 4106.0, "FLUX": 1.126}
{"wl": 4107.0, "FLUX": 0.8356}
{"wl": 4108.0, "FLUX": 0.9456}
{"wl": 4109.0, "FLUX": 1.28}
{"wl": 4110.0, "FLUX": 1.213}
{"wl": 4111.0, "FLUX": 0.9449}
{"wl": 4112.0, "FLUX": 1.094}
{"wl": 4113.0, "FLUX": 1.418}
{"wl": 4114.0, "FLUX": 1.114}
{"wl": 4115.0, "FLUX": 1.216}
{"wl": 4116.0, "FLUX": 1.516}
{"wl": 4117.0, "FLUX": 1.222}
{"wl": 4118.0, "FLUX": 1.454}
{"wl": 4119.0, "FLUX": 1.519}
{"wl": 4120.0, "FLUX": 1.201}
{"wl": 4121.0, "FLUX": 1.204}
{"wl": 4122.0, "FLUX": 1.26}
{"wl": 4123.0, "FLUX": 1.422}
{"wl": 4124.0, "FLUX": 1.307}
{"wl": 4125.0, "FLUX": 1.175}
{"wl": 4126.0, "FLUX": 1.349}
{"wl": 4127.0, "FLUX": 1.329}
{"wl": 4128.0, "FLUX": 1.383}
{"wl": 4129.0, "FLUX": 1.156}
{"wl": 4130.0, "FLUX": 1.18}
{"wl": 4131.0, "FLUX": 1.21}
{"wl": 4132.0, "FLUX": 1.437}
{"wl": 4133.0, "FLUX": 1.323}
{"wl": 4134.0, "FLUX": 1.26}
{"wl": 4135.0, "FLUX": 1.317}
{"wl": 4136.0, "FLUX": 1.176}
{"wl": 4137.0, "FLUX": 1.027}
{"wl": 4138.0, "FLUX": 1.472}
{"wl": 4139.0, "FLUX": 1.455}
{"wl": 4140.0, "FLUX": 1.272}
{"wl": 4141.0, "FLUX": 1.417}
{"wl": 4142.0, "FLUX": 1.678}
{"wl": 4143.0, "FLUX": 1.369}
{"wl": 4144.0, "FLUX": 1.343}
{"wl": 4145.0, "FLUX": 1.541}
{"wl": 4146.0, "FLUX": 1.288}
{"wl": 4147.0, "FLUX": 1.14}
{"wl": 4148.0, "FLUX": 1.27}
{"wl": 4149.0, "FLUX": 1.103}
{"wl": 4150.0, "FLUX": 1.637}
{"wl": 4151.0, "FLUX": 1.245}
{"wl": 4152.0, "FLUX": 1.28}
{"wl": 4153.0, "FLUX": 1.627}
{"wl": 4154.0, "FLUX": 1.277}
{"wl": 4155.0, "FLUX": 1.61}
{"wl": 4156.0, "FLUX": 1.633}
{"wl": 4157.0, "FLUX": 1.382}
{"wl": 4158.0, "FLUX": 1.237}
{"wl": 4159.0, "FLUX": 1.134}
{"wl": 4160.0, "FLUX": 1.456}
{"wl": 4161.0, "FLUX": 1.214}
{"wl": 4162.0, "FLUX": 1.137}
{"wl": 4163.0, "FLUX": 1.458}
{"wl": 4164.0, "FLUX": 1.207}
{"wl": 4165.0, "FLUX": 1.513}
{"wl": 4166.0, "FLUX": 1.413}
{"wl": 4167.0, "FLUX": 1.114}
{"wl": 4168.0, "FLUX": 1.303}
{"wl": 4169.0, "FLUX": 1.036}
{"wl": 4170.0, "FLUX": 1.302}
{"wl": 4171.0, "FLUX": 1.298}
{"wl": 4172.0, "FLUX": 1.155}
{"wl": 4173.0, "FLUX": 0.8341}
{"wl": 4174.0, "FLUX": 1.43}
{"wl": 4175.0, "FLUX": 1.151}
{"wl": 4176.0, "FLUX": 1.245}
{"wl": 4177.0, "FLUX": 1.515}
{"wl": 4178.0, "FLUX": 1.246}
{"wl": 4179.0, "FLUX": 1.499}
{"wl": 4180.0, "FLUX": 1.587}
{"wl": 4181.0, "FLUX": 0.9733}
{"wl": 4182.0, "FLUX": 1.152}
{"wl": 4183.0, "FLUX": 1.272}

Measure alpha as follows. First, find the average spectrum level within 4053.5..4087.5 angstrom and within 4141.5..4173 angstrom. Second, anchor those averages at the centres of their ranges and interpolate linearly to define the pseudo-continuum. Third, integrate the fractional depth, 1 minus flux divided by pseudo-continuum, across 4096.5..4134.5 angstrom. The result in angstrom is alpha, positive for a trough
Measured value 3.6 angstrom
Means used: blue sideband 1.25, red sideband 1.33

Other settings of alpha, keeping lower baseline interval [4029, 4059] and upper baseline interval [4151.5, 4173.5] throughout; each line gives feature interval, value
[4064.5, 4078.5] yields 1.5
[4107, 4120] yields 0.9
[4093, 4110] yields 4.3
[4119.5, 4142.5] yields 0.2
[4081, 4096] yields 1.1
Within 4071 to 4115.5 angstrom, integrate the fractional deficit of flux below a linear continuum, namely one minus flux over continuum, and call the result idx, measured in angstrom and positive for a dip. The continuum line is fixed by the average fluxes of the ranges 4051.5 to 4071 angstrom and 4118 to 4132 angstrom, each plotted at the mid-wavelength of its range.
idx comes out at 5.4 angstrom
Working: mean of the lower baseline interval 1.28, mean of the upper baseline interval 1.3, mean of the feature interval 1.13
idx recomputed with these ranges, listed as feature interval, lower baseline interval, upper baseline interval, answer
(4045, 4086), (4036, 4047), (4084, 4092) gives 3.0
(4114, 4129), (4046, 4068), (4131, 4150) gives 0.1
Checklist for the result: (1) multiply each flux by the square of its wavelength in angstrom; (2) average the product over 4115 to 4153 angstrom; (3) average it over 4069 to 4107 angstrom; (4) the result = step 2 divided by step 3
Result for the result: 1.19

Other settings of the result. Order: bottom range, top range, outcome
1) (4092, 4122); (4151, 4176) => 1.20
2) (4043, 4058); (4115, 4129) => 1.05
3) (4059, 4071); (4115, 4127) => 1.08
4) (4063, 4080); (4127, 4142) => 1.10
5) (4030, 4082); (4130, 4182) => 1.07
